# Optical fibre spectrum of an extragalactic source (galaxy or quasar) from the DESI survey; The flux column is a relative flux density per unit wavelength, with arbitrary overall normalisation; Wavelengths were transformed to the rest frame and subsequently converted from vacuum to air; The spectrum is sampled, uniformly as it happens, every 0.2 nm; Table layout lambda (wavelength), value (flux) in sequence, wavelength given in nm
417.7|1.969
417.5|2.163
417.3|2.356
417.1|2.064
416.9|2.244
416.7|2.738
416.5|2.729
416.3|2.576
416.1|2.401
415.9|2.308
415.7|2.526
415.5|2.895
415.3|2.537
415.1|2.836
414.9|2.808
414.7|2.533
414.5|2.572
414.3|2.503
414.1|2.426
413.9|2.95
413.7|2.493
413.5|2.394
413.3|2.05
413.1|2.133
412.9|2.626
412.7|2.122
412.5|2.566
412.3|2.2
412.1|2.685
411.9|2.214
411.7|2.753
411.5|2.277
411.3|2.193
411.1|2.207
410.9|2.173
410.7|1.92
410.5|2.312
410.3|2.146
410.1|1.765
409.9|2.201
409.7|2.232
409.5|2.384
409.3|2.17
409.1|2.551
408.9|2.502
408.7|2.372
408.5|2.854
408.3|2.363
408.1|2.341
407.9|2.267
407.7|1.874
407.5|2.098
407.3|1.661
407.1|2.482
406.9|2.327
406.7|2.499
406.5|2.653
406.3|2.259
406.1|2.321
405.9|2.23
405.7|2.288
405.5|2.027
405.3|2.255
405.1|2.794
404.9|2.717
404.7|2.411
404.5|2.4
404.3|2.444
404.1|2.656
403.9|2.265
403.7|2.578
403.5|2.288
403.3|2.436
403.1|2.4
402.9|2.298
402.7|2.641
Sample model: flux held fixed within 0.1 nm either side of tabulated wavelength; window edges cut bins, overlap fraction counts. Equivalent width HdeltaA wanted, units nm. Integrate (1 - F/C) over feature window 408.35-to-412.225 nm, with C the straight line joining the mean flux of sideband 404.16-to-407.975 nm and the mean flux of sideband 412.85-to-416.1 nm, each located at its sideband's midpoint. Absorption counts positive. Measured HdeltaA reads 0.18 nm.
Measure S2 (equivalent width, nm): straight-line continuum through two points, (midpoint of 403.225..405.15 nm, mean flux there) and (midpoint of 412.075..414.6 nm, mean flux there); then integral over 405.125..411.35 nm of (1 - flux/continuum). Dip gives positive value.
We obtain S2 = 0.513 nm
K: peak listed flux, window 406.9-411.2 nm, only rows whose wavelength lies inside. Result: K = 2.854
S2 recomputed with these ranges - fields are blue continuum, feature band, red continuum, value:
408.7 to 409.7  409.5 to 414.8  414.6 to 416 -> 0.37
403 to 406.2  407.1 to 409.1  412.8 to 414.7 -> 0.12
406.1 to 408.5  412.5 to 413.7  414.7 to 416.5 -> 0.10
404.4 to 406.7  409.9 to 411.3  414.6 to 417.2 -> 0.21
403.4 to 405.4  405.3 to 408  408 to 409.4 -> 0.26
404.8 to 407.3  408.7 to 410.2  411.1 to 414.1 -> 0.08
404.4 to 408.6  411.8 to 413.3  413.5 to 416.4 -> 0.10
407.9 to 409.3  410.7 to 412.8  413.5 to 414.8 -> 0.17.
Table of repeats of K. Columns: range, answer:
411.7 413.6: 2.753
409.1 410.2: 2.551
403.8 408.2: 2.794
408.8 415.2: 2.95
